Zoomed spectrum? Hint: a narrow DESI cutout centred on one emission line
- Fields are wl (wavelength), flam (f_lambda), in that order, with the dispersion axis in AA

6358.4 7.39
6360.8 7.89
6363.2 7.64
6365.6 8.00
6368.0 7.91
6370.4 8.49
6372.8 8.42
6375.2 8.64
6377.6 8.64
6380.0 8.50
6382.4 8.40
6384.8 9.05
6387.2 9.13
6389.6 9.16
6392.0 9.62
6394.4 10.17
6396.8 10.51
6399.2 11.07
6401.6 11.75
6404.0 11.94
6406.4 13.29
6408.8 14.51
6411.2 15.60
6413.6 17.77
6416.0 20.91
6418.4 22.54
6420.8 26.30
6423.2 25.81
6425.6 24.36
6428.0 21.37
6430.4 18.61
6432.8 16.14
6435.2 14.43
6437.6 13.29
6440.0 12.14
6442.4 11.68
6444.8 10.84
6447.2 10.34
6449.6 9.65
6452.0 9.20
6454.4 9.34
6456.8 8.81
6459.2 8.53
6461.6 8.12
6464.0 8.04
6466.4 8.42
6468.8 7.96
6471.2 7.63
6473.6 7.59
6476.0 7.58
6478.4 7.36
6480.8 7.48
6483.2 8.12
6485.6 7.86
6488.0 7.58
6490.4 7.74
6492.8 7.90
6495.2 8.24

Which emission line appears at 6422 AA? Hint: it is Hbeta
